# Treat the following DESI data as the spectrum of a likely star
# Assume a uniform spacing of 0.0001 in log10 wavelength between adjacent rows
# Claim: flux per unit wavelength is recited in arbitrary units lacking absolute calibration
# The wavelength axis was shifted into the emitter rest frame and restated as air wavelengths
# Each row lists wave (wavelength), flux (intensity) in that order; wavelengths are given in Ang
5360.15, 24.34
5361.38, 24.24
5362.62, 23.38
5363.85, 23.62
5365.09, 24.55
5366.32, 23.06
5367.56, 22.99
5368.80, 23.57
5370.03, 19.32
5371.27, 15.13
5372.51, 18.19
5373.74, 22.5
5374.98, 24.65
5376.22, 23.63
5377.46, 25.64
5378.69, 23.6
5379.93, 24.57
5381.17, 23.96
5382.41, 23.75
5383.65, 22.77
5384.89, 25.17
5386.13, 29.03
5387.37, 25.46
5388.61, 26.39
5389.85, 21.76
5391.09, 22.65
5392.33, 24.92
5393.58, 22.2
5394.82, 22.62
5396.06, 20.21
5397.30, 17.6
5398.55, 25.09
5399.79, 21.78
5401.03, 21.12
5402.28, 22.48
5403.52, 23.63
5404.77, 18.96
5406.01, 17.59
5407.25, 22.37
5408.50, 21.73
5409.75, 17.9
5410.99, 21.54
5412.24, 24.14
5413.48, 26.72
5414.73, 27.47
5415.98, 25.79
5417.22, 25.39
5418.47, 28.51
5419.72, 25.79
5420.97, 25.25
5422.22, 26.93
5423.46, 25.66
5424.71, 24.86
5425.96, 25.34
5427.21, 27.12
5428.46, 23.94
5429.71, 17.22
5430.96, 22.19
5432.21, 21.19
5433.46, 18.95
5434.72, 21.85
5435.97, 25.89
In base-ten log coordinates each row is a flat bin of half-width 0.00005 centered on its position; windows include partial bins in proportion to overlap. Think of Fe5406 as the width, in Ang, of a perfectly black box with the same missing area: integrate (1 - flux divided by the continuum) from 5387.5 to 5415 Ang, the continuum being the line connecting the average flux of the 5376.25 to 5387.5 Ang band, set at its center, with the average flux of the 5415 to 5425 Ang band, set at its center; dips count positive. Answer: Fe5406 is 3.4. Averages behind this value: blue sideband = 24.8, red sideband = 26.1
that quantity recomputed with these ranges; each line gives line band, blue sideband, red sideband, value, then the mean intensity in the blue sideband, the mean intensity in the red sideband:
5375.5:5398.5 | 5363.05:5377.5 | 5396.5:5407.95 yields -2.21 Ang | 22.1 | 21.2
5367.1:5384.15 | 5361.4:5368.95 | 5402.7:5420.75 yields 0.79 Ang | 23.6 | 23.4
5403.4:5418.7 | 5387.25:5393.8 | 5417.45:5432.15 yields 0.82 Ang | 23.9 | 24.7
